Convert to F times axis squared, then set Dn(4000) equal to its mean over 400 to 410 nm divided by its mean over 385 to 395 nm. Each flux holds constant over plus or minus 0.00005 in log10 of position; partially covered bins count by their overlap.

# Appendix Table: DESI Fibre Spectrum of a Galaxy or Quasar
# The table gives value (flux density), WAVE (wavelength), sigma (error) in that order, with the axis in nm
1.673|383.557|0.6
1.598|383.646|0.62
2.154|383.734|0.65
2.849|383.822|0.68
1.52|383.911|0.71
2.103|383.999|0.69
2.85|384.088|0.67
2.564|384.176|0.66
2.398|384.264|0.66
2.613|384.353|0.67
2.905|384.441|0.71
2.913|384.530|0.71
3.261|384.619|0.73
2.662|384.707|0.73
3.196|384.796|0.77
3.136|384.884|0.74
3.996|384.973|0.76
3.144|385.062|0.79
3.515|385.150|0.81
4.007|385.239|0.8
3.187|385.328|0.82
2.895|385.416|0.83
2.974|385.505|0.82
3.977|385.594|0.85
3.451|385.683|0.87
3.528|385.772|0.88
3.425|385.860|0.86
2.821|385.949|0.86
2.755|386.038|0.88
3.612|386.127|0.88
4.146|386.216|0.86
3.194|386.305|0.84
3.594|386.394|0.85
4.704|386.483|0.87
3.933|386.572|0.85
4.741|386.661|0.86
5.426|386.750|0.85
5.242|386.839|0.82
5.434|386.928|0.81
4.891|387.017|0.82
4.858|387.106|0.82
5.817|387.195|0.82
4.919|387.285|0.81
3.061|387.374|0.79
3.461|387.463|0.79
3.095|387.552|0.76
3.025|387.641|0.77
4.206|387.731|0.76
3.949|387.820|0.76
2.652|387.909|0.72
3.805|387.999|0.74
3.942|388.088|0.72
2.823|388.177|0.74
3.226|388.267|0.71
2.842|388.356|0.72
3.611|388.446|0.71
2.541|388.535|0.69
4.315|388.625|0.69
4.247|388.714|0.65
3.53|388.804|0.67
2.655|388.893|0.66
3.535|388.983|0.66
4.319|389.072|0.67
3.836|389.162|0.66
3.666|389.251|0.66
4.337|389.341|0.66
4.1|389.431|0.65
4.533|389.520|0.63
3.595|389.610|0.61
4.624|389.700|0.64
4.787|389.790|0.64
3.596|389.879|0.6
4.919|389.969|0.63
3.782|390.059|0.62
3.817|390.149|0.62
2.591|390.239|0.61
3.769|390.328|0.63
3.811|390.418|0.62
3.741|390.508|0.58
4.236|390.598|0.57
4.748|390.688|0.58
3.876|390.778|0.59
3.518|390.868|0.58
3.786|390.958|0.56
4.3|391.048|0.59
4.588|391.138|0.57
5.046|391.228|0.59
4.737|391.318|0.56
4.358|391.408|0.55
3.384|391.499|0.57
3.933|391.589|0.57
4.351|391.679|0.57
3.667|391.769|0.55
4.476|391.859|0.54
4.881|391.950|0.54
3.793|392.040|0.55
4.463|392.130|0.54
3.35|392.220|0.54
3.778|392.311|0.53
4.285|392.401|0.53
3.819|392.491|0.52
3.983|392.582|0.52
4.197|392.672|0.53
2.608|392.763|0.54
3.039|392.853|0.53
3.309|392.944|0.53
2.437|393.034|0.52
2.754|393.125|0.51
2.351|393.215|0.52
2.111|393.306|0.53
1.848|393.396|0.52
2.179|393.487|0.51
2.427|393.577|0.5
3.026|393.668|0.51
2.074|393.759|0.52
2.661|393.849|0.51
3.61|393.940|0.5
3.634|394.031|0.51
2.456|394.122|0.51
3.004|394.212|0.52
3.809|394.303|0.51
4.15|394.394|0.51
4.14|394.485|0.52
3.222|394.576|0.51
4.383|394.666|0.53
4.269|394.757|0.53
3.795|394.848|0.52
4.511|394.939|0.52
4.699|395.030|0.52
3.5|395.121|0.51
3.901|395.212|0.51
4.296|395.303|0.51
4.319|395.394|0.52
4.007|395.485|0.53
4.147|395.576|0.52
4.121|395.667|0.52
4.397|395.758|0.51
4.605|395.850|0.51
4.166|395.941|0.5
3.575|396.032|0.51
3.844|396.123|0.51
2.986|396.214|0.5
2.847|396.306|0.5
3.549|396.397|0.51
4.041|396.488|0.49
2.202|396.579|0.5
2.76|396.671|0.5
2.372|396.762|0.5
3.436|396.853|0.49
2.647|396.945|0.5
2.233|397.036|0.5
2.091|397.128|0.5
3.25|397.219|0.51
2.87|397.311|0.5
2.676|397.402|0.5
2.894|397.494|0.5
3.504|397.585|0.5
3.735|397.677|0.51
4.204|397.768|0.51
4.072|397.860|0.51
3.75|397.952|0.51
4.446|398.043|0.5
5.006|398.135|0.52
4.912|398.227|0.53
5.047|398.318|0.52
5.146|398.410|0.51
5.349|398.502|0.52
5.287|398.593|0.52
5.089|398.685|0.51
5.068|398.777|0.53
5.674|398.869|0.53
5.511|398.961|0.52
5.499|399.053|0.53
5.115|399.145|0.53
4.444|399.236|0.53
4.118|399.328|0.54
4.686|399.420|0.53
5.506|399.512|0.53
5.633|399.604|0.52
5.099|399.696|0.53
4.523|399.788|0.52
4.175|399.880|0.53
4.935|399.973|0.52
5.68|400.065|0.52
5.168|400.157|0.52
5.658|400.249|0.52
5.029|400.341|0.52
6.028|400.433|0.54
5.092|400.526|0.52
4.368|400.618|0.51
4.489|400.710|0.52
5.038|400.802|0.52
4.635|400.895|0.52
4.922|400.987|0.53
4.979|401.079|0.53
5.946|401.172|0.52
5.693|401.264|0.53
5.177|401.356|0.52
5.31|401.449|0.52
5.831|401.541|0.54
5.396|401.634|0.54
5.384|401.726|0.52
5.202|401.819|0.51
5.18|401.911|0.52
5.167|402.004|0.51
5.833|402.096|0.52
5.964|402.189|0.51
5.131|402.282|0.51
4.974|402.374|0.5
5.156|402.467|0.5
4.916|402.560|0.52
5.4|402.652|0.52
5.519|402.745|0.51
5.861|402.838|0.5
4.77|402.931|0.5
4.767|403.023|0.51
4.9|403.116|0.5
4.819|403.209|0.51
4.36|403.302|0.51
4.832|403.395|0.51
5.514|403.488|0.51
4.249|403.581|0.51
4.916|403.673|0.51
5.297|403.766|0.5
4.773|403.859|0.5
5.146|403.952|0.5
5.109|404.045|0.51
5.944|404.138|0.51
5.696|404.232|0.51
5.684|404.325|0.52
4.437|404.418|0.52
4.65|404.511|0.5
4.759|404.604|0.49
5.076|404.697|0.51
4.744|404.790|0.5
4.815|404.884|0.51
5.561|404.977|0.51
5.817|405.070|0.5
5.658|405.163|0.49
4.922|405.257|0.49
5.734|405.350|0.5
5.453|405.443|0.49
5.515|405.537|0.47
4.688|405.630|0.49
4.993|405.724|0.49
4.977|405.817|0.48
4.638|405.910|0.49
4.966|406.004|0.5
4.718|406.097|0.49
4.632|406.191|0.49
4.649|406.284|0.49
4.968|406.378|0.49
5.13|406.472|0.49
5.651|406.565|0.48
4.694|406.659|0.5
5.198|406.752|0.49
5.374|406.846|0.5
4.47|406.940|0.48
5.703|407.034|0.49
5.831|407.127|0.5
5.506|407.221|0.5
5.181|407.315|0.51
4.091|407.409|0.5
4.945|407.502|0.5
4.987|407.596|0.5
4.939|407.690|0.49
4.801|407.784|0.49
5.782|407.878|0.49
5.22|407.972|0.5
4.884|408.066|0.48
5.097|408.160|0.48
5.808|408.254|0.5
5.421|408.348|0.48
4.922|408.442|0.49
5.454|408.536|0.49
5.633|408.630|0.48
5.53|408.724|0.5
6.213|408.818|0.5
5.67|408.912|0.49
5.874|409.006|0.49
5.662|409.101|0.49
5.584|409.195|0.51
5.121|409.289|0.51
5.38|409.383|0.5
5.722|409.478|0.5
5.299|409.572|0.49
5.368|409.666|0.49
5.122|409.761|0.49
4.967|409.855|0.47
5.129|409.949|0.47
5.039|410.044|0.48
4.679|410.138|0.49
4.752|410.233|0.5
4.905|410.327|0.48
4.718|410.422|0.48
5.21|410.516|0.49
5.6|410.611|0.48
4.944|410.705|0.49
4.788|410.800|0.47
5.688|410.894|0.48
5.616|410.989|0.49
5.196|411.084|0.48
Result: 1.50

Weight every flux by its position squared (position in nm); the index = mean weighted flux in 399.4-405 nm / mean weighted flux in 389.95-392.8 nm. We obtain 1.4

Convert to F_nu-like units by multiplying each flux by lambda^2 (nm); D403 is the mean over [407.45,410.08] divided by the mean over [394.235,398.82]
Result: 1.5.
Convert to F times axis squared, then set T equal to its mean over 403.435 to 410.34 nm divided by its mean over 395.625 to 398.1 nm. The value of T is 1.6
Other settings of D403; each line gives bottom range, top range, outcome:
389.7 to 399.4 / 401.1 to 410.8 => 1.44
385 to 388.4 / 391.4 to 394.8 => 0.93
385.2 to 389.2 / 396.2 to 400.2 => 1.17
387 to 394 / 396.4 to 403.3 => 1.33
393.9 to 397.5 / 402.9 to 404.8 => 1.47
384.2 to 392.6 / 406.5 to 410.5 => 1.52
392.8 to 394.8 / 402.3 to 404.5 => 1.75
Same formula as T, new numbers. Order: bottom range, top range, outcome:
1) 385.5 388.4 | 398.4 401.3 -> 1.41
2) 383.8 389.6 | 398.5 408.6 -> 1.56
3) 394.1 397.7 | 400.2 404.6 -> 1.51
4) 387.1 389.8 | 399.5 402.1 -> 1.47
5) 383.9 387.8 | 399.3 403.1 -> 1.56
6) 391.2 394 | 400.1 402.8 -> 1.60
